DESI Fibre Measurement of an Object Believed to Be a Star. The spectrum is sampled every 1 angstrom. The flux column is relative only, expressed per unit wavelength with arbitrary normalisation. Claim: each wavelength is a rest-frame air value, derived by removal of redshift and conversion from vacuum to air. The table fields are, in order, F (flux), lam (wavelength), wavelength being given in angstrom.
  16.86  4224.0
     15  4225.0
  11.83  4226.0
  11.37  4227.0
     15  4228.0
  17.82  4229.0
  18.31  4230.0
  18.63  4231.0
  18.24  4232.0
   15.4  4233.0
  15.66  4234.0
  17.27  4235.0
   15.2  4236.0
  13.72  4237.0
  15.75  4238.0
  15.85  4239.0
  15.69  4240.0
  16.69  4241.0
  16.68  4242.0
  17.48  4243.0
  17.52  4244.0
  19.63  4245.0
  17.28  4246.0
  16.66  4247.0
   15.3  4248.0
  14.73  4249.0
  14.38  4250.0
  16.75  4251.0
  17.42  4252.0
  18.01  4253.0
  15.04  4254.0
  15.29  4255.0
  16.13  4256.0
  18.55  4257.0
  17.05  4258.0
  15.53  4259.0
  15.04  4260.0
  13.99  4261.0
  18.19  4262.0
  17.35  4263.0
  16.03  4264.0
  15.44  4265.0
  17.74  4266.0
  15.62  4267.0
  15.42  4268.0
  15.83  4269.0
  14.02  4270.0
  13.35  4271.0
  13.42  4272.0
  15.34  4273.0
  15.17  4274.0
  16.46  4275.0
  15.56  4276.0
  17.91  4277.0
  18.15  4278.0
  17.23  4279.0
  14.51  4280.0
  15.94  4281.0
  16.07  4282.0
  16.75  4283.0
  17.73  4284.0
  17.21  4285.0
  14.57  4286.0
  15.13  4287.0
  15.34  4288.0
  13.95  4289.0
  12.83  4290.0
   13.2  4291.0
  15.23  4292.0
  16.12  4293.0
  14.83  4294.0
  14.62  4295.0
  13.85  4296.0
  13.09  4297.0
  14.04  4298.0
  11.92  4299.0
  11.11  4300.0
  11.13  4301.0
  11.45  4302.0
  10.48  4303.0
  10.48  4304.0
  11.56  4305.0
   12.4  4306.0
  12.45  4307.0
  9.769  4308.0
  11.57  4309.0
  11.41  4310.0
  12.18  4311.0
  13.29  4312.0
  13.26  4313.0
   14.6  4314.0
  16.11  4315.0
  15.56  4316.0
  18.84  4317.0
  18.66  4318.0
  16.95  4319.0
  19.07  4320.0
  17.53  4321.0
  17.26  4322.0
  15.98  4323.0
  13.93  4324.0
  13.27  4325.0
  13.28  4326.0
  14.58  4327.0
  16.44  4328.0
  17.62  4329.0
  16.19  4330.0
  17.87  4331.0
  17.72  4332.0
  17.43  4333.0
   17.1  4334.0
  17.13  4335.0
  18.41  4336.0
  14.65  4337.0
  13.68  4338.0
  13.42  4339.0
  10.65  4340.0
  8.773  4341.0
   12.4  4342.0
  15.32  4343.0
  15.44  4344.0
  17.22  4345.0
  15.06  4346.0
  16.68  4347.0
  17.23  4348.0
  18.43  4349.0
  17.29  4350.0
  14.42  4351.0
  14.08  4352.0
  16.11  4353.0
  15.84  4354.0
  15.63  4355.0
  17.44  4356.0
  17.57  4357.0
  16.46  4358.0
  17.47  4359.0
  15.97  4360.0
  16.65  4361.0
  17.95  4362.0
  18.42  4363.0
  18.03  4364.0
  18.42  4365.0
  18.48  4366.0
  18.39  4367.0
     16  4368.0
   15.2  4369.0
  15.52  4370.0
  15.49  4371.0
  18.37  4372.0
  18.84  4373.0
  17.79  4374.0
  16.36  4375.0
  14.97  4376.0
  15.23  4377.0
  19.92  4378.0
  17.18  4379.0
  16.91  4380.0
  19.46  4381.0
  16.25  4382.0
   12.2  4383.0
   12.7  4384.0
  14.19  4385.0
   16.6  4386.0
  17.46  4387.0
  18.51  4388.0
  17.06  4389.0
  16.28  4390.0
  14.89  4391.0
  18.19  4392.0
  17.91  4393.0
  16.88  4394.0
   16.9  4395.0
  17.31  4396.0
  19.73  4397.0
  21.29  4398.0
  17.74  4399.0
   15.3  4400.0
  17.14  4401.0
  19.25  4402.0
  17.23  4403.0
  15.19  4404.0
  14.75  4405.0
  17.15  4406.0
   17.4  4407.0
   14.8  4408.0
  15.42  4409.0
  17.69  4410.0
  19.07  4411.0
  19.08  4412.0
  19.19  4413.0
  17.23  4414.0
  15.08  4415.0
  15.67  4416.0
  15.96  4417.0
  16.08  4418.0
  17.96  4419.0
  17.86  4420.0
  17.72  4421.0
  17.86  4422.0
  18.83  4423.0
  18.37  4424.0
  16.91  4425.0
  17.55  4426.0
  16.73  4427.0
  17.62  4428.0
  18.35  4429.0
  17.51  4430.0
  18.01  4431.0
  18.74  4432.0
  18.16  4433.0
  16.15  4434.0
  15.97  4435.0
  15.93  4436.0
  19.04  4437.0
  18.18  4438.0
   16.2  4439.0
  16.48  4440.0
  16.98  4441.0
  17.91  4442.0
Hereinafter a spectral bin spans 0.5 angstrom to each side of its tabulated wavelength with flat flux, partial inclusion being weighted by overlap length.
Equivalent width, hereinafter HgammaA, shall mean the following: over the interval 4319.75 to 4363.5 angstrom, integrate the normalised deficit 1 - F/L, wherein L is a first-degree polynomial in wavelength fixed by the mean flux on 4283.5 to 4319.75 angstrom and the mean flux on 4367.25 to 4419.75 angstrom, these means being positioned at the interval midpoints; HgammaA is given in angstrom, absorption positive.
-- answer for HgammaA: -2.2 angstrom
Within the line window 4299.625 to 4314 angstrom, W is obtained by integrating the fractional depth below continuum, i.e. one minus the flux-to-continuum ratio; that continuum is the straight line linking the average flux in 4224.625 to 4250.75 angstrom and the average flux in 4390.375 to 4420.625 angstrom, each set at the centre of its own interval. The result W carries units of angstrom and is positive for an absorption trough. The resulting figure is 4.2 angstrom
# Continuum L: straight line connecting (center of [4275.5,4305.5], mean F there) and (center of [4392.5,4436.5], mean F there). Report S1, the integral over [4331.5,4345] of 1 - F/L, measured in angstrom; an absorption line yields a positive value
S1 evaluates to 0.57 angstrom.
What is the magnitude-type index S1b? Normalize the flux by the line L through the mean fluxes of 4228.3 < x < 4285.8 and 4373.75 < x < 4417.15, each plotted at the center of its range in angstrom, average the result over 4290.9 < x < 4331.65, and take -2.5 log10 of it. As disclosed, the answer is 0.16 mag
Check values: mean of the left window 16.3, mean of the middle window 14.2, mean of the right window 16.9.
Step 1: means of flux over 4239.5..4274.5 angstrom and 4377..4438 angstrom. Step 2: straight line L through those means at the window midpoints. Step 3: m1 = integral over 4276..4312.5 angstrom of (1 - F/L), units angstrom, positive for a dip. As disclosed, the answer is 5.5 angstrom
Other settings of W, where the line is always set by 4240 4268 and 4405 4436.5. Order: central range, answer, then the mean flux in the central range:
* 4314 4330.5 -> 0.5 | 16.3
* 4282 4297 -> 1.4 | 15.1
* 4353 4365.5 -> -0.1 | 17.1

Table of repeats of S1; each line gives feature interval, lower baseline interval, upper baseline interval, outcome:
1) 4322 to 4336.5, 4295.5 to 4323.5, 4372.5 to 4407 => -1.7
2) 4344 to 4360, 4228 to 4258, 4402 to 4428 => 0.5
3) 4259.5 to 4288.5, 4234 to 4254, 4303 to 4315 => -2.9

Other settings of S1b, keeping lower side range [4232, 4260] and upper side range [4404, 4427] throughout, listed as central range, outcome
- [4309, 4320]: 0.11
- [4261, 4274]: 0.06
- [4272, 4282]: 0.02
